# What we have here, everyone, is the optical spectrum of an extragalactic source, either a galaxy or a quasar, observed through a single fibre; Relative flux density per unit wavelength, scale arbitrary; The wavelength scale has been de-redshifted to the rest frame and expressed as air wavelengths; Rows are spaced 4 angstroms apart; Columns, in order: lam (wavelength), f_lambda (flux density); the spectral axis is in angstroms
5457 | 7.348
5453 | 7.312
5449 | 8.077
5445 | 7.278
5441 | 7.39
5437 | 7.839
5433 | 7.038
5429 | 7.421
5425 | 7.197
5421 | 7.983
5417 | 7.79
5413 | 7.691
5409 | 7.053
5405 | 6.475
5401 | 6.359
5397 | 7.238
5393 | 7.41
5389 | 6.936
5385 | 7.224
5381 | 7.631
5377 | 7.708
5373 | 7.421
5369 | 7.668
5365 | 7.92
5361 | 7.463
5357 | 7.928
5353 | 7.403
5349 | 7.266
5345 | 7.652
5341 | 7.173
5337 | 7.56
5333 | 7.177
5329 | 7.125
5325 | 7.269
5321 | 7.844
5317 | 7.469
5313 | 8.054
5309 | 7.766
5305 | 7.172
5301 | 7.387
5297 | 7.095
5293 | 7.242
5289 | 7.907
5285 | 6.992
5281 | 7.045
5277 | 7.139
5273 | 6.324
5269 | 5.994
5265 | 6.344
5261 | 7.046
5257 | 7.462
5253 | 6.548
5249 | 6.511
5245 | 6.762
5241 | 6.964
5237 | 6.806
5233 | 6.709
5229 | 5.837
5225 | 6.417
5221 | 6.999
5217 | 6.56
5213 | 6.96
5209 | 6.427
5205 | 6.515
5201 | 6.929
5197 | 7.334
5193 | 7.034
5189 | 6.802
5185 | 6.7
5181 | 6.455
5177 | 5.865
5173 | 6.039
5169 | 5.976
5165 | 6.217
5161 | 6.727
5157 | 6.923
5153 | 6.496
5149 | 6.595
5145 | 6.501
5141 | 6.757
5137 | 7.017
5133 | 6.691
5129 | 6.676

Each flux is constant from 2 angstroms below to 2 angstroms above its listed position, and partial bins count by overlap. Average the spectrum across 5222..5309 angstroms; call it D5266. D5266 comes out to 6.87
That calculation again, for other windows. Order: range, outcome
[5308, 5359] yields 7.51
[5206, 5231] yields 6.53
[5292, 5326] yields 7.49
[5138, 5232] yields 6.57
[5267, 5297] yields 6.96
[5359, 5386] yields 7.59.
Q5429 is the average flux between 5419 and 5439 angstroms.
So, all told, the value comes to 7.5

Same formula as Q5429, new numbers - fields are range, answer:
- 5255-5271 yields 6.71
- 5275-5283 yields 7.09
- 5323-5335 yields 7.19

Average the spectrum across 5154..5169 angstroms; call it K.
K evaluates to 6.53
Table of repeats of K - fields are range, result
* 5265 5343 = 7.23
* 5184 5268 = 6.74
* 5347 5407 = 7.34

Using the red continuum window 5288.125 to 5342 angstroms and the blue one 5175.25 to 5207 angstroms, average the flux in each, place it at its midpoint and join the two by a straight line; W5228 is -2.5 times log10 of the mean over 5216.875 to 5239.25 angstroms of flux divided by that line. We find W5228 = 0.059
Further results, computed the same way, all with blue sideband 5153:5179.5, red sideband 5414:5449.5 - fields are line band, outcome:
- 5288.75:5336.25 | -0.07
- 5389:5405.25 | 0.07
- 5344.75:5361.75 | -0.05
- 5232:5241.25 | -0.03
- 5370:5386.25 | -0.03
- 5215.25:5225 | -0.02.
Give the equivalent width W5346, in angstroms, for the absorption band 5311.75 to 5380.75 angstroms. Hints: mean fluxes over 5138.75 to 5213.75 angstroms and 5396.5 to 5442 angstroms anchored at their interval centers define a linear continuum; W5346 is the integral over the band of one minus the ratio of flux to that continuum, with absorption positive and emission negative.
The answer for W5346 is -4.4 angstroms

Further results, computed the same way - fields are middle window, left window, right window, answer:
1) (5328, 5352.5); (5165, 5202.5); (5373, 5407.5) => -1.2 angstroms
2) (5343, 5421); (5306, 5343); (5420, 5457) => 0.9 angstroms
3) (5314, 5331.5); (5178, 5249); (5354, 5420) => -0.8 angstroms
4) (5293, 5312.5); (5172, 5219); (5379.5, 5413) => -1.5 angstroms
